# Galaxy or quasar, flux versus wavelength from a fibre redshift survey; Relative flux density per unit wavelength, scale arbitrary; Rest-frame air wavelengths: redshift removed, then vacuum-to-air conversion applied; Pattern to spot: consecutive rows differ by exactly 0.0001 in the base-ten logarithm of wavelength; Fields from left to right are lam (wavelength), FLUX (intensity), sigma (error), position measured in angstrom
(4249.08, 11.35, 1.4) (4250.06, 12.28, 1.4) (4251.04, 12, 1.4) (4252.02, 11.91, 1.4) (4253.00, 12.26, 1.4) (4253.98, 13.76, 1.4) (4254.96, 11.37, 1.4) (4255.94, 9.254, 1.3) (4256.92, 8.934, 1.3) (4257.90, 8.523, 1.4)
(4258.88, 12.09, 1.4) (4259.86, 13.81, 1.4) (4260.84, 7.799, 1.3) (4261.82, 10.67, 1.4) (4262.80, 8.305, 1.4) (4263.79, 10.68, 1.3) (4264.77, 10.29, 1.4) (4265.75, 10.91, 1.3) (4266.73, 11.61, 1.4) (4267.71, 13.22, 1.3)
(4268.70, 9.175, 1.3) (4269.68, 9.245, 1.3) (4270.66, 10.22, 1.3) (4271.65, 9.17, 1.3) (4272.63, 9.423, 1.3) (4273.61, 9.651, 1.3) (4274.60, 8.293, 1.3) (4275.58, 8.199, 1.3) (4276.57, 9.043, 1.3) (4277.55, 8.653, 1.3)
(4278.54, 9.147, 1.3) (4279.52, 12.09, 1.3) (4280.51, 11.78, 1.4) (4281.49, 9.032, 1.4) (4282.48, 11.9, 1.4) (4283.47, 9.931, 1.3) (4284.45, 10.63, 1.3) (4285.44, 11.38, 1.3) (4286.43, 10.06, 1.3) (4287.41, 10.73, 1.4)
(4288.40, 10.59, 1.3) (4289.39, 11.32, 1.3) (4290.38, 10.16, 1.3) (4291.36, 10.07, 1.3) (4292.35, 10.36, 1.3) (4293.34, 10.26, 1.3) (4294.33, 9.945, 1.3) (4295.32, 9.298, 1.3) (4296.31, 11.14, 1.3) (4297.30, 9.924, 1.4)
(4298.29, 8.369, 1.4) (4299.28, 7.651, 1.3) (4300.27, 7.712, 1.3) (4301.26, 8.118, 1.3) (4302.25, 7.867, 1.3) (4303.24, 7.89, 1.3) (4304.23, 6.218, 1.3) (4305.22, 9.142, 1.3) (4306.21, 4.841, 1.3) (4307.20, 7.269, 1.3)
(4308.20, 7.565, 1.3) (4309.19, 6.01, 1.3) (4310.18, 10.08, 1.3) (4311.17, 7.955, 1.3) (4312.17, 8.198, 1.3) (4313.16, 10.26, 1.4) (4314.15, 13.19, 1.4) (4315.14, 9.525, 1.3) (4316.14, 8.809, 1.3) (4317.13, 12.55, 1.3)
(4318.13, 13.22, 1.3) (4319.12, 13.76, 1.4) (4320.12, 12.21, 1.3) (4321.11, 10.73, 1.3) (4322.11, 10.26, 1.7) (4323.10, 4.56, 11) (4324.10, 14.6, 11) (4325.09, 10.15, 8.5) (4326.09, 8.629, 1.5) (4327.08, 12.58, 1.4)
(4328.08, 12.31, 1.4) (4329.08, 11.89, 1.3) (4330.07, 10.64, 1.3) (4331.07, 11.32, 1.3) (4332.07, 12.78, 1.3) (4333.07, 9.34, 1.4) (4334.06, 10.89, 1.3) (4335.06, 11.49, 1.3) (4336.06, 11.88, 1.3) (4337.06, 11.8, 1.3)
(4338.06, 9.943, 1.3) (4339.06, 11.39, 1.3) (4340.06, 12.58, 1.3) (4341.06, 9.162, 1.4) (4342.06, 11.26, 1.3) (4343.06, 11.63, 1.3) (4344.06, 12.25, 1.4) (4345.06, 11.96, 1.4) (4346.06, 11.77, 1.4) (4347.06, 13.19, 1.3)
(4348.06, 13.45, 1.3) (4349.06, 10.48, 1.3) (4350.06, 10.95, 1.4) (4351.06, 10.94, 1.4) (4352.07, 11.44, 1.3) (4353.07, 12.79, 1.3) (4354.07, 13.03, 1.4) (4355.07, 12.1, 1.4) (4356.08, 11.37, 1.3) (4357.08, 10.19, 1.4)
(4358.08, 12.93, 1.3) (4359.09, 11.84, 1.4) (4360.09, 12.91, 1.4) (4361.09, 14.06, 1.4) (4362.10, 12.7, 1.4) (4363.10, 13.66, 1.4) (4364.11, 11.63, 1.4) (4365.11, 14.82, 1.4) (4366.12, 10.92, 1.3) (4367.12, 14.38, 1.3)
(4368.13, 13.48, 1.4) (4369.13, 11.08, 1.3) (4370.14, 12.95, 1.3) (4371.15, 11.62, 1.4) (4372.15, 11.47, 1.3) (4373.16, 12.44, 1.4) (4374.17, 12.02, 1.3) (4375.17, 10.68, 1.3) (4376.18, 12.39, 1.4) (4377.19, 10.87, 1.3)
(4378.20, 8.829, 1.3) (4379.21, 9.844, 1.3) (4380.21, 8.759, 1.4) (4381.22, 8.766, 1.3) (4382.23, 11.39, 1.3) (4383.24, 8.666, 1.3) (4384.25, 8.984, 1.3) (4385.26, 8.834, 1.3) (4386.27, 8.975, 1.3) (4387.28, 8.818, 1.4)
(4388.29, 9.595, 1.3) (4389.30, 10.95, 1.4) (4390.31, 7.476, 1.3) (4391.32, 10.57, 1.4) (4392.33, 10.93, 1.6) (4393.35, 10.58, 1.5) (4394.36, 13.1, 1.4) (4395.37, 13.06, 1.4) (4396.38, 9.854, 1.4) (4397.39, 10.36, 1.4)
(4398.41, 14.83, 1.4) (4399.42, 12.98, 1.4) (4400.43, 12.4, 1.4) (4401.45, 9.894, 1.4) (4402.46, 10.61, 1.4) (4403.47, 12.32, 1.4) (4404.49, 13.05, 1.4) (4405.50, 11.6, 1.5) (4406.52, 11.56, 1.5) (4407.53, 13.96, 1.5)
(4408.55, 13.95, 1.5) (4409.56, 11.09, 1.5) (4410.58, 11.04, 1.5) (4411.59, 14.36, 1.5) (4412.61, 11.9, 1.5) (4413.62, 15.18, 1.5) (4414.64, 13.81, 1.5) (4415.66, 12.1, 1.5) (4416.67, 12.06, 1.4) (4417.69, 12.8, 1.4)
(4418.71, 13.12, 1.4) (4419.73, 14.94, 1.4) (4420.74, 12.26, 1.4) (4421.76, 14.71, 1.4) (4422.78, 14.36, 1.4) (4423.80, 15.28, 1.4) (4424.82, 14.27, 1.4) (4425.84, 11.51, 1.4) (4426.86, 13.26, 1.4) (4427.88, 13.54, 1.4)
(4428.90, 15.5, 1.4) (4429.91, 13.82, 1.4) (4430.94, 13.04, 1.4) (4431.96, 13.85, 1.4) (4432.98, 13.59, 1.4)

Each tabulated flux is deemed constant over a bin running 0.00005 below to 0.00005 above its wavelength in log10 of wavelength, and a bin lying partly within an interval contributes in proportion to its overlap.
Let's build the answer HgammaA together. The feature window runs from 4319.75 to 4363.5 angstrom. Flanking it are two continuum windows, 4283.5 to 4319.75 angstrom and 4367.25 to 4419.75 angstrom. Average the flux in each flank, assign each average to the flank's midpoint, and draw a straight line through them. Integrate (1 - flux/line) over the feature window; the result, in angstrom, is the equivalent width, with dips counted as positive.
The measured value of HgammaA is -4.92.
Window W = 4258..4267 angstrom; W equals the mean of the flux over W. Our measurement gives 10.6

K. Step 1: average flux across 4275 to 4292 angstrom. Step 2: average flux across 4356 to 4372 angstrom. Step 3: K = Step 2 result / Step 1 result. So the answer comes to 1.2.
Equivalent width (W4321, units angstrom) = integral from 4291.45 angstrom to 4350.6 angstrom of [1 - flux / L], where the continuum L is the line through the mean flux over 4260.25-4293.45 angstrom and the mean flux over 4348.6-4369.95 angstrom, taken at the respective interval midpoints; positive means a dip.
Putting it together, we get 5.5 angstrom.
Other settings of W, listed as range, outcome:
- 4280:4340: 10.1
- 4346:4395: 11.3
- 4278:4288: 10.7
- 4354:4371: 12.6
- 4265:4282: 9.94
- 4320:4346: 11.1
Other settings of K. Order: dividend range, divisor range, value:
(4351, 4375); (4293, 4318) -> 1.40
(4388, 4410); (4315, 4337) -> 1.04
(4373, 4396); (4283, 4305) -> 1.08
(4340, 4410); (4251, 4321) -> 1.16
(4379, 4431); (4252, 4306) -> 1.20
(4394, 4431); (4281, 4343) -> 1.28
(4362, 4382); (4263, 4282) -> 1.17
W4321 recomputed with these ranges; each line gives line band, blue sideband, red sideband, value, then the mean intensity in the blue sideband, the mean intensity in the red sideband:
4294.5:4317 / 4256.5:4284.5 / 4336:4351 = 4.60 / 10.1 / 11.6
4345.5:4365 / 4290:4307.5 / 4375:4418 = -3.95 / 8.69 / 11.3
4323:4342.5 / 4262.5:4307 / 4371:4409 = -1.63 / 9.62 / 11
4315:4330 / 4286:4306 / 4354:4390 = -1.65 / 9.28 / 11.3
